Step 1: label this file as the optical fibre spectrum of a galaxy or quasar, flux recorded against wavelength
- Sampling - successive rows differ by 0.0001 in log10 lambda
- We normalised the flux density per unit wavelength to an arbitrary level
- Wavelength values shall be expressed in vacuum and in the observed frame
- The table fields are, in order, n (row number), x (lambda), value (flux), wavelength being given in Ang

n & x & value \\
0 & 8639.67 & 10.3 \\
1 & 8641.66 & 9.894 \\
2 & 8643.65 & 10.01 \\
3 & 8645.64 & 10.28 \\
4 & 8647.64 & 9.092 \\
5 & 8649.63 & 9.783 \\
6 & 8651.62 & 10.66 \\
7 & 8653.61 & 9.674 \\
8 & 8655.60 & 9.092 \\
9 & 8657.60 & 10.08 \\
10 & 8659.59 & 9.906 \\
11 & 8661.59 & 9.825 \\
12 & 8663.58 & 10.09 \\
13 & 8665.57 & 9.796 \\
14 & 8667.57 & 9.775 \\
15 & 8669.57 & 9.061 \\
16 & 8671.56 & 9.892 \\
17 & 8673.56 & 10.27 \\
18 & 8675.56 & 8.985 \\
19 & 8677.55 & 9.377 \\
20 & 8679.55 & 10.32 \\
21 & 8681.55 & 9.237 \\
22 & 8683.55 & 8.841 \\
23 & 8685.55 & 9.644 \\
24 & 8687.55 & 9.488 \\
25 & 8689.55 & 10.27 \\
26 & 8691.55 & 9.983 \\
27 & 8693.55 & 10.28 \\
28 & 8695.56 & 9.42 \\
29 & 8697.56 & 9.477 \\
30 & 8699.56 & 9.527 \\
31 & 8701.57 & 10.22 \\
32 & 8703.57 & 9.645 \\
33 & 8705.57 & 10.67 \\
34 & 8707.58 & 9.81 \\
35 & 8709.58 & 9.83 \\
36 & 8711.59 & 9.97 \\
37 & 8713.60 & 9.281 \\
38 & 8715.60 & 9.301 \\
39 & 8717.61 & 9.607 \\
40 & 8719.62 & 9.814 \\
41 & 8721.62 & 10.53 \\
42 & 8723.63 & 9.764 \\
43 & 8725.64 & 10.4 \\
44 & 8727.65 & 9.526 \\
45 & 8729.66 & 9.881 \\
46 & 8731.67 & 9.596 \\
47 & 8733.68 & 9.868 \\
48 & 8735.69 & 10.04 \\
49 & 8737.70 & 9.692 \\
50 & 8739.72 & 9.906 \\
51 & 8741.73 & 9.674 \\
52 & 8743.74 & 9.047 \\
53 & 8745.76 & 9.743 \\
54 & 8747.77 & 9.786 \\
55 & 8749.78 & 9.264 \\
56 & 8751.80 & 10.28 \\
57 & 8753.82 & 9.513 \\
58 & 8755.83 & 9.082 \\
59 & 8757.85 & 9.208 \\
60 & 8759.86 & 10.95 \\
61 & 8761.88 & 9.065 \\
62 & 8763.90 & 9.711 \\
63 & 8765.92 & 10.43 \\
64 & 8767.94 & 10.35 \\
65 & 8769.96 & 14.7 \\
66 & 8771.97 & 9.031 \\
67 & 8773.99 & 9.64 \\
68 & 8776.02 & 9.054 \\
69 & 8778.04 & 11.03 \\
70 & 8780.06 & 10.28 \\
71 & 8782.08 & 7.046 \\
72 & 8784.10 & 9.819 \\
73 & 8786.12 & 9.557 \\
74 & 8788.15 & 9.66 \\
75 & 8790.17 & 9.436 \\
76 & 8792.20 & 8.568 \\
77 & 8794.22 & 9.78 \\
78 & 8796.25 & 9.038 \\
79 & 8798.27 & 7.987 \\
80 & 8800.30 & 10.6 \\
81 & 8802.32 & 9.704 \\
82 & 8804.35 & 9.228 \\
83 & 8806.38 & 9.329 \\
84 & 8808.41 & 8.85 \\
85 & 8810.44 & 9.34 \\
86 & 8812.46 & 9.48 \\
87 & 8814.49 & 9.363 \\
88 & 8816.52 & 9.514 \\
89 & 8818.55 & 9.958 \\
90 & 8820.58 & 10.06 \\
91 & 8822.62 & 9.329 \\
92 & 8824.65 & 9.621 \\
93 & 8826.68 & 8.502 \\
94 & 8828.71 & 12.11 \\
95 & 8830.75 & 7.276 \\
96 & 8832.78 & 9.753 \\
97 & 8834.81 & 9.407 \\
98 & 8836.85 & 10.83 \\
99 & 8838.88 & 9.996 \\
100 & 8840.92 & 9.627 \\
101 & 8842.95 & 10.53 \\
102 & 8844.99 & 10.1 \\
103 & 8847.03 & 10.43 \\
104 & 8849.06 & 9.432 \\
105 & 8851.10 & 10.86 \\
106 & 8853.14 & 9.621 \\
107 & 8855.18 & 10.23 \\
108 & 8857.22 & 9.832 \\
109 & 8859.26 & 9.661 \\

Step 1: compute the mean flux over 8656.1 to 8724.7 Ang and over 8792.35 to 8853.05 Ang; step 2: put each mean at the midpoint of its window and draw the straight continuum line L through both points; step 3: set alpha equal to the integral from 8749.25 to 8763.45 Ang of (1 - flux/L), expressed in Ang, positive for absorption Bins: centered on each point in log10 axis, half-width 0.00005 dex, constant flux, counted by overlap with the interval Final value 0.09 Ang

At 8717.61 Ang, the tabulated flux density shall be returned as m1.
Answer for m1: 9.607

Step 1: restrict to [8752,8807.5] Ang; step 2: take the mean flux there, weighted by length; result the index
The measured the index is 9.7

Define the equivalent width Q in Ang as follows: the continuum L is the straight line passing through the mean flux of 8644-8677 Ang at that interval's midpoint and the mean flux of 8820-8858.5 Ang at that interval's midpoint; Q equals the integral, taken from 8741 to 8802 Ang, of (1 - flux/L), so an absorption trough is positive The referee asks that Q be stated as 0.7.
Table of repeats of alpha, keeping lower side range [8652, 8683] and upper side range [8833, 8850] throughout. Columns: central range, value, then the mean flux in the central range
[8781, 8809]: 2.12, 9.19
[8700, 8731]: -0.26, 9.87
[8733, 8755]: 0.32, 9.7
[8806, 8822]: 0.79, 9.49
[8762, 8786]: -0.33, 10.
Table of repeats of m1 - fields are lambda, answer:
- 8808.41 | 8.85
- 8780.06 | 10.28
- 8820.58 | 10.06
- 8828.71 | 12.11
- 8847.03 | 10.43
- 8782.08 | 7.046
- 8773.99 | 9.64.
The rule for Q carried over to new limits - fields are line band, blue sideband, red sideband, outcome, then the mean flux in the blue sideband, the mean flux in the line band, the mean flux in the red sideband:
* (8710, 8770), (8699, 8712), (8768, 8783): 1.2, 9.96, 9.85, 10.1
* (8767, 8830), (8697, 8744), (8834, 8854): 2.0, 9.81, 9.66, 10.1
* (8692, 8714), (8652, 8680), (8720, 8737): 0.0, 9.73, 9.85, 9.95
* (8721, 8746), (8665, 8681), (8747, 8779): 0.3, 9.67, 9.81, 10.1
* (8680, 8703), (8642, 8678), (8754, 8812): 0.1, 9.77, 9.68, 9.66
